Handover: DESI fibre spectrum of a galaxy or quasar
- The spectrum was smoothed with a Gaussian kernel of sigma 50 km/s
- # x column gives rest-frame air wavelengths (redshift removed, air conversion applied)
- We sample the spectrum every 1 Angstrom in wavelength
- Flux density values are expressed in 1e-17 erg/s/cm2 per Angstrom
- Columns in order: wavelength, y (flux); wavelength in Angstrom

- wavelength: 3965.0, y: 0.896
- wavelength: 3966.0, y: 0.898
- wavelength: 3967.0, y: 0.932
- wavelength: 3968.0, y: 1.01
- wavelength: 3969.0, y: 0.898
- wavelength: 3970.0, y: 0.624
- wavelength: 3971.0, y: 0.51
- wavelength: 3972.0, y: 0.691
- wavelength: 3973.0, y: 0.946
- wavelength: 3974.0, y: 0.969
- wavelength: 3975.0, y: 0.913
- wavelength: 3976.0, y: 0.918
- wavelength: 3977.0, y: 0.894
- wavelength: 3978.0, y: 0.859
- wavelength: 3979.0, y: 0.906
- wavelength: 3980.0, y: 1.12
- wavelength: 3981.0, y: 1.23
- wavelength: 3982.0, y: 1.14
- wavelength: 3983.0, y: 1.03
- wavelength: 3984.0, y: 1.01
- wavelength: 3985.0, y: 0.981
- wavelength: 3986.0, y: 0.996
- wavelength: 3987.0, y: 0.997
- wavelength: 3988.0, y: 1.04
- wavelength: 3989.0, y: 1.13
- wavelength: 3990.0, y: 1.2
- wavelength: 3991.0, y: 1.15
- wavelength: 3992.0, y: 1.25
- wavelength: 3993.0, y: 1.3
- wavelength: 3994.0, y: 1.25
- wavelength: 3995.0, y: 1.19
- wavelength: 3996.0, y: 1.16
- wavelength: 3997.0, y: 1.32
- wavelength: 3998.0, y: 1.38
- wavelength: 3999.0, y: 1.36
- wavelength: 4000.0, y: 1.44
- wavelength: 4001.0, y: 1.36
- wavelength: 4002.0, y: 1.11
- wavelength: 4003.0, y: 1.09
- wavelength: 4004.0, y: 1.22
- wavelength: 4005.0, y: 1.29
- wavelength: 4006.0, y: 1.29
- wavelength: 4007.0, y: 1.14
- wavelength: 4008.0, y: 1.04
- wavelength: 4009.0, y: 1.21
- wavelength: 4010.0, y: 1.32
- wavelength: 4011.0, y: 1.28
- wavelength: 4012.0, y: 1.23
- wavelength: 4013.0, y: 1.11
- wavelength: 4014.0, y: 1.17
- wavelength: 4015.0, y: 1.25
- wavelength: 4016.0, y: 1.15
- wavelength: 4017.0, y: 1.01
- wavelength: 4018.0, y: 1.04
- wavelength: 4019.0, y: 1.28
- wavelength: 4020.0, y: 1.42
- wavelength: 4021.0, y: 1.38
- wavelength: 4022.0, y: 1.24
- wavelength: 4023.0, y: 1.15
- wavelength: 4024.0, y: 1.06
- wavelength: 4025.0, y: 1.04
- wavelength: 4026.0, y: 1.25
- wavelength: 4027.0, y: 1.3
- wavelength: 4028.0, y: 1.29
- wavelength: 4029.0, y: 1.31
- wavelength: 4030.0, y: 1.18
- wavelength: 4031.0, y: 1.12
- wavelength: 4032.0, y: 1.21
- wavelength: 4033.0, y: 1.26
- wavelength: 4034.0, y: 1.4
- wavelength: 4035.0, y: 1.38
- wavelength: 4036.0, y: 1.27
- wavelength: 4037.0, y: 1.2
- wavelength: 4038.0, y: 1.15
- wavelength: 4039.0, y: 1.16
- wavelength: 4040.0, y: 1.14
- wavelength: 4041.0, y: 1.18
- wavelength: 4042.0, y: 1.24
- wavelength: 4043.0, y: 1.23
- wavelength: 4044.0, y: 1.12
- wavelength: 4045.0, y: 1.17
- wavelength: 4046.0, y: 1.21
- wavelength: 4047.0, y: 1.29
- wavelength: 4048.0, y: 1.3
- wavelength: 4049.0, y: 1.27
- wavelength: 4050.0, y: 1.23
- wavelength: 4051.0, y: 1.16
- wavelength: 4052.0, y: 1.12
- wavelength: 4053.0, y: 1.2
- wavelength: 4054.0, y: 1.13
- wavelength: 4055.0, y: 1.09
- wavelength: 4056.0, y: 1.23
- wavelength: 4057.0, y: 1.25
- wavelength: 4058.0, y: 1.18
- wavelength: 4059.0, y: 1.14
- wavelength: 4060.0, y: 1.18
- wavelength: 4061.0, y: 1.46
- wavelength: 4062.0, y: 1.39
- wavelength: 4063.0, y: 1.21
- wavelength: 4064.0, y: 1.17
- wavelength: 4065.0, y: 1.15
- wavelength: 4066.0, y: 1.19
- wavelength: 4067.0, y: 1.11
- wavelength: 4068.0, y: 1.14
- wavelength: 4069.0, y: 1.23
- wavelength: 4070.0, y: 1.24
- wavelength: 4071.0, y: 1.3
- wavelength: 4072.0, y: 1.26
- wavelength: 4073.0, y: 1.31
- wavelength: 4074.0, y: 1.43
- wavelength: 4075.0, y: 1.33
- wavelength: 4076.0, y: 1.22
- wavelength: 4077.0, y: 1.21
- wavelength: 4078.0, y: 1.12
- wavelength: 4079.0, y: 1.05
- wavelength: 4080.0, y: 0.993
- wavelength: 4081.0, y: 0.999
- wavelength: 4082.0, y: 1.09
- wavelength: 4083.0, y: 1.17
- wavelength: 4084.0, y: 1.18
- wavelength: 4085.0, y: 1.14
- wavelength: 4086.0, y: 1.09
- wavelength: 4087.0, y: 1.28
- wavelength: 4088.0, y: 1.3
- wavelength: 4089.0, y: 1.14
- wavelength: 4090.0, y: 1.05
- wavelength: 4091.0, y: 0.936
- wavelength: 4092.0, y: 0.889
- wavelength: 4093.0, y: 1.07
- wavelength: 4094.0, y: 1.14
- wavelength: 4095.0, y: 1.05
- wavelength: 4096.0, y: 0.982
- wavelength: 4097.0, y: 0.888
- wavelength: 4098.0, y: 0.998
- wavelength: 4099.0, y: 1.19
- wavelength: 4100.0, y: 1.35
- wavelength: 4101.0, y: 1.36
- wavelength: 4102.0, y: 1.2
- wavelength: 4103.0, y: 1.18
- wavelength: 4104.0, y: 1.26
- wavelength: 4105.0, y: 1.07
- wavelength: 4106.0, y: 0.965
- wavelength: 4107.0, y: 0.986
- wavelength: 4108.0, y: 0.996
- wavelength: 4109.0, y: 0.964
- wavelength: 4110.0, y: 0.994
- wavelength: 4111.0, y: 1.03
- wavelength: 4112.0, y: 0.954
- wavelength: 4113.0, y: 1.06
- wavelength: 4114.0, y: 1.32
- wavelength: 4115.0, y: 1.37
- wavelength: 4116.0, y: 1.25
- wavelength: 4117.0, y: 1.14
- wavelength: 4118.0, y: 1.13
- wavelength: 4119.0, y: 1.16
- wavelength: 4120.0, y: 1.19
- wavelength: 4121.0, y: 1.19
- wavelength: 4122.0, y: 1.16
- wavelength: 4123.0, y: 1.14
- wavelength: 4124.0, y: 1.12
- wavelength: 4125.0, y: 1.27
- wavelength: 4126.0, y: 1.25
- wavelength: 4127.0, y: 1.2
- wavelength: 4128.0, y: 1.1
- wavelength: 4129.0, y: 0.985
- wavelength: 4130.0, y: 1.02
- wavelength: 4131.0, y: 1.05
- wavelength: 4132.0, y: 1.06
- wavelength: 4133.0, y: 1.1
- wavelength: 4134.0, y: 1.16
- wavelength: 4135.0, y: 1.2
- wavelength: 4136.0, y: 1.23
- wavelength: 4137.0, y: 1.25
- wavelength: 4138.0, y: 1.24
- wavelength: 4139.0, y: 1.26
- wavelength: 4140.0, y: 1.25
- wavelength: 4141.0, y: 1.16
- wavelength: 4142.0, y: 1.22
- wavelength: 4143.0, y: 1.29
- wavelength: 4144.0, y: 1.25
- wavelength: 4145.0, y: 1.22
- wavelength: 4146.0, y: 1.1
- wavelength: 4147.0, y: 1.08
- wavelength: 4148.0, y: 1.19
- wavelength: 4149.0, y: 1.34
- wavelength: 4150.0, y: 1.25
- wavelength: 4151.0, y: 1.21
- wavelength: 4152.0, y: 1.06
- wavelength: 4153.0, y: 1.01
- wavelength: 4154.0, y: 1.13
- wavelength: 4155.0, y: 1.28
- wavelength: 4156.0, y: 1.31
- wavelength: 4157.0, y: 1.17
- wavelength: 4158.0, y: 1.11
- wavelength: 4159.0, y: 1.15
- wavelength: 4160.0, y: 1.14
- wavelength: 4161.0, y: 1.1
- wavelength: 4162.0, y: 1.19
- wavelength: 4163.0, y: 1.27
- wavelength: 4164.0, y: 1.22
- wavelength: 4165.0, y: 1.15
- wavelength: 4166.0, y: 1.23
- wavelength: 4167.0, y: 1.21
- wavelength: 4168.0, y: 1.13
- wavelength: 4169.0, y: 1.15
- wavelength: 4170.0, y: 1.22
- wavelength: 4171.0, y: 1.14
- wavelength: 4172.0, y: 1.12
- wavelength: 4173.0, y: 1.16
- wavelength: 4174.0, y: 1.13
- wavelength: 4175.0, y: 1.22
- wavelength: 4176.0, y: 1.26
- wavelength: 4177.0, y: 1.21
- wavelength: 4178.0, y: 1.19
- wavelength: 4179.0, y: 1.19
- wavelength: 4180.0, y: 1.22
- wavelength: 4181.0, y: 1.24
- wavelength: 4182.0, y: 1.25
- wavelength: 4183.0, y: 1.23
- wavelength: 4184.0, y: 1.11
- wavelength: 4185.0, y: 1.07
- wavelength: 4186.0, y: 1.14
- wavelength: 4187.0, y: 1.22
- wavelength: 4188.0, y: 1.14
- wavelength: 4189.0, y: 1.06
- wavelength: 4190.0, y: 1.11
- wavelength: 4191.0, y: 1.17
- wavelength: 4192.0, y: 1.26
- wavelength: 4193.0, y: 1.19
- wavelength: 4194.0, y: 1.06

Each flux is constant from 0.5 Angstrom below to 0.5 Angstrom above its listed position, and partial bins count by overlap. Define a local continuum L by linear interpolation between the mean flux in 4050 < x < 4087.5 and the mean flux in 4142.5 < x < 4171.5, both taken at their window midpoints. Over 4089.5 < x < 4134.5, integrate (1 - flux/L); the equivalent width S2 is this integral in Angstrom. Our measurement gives 3.0 Angstrom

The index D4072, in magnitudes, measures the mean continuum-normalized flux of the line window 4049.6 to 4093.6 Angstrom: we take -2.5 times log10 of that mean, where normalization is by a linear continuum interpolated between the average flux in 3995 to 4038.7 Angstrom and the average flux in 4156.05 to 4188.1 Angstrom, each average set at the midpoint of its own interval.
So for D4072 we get 0.03 mag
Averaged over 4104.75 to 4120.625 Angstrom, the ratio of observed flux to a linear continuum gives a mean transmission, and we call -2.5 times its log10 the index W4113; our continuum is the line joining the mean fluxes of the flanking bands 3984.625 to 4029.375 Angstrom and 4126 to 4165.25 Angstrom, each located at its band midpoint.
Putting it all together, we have 0.08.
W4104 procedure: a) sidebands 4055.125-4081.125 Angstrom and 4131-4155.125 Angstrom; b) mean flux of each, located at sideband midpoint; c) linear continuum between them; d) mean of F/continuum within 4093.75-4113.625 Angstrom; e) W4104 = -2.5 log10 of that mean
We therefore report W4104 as 0.112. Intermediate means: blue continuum 1.21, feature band 1.08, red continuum 1.18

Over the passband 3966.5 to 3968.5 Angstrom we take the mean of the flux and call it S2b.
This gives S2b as 0.971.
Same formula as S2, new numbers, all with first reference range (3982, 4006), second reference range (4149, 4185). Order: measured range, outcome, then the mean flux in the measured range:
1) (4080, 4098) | 1.63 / 1.08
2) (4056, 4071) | -0.45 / 1.22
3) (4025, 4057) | -0.85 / 1.22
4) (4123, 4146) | 0.17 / 1.17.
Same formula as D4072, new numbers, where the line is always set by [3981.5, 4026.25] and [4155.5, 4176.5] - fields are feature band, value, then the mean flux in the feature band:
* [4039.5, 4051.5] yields -0.024 mag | 1.21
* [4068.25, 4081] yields -0.027 mag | 1.21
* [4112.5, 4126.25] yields -0.012 mag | 1.2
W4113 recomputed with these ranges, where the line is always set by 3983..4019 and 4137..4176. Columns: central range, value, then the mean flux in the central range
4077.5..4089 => 0.05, 1.13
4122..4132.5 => 0.06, 1.12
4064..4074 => -0.03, 1.22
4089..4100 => 0.14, 1.04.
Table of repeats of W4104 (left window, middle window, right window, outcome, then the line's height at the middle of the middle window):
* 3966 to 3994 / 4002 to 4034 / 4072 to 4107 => -0.160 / 1.04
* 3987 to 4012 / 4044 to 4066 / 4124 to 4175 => -0.006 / 1.21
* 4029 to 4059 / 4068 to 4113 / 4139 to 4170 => 0.069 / 1.2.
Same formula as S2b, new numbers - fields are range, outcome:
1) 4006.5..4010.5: 1.18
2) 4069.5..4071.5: 1.27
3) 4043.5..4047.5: 1.2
